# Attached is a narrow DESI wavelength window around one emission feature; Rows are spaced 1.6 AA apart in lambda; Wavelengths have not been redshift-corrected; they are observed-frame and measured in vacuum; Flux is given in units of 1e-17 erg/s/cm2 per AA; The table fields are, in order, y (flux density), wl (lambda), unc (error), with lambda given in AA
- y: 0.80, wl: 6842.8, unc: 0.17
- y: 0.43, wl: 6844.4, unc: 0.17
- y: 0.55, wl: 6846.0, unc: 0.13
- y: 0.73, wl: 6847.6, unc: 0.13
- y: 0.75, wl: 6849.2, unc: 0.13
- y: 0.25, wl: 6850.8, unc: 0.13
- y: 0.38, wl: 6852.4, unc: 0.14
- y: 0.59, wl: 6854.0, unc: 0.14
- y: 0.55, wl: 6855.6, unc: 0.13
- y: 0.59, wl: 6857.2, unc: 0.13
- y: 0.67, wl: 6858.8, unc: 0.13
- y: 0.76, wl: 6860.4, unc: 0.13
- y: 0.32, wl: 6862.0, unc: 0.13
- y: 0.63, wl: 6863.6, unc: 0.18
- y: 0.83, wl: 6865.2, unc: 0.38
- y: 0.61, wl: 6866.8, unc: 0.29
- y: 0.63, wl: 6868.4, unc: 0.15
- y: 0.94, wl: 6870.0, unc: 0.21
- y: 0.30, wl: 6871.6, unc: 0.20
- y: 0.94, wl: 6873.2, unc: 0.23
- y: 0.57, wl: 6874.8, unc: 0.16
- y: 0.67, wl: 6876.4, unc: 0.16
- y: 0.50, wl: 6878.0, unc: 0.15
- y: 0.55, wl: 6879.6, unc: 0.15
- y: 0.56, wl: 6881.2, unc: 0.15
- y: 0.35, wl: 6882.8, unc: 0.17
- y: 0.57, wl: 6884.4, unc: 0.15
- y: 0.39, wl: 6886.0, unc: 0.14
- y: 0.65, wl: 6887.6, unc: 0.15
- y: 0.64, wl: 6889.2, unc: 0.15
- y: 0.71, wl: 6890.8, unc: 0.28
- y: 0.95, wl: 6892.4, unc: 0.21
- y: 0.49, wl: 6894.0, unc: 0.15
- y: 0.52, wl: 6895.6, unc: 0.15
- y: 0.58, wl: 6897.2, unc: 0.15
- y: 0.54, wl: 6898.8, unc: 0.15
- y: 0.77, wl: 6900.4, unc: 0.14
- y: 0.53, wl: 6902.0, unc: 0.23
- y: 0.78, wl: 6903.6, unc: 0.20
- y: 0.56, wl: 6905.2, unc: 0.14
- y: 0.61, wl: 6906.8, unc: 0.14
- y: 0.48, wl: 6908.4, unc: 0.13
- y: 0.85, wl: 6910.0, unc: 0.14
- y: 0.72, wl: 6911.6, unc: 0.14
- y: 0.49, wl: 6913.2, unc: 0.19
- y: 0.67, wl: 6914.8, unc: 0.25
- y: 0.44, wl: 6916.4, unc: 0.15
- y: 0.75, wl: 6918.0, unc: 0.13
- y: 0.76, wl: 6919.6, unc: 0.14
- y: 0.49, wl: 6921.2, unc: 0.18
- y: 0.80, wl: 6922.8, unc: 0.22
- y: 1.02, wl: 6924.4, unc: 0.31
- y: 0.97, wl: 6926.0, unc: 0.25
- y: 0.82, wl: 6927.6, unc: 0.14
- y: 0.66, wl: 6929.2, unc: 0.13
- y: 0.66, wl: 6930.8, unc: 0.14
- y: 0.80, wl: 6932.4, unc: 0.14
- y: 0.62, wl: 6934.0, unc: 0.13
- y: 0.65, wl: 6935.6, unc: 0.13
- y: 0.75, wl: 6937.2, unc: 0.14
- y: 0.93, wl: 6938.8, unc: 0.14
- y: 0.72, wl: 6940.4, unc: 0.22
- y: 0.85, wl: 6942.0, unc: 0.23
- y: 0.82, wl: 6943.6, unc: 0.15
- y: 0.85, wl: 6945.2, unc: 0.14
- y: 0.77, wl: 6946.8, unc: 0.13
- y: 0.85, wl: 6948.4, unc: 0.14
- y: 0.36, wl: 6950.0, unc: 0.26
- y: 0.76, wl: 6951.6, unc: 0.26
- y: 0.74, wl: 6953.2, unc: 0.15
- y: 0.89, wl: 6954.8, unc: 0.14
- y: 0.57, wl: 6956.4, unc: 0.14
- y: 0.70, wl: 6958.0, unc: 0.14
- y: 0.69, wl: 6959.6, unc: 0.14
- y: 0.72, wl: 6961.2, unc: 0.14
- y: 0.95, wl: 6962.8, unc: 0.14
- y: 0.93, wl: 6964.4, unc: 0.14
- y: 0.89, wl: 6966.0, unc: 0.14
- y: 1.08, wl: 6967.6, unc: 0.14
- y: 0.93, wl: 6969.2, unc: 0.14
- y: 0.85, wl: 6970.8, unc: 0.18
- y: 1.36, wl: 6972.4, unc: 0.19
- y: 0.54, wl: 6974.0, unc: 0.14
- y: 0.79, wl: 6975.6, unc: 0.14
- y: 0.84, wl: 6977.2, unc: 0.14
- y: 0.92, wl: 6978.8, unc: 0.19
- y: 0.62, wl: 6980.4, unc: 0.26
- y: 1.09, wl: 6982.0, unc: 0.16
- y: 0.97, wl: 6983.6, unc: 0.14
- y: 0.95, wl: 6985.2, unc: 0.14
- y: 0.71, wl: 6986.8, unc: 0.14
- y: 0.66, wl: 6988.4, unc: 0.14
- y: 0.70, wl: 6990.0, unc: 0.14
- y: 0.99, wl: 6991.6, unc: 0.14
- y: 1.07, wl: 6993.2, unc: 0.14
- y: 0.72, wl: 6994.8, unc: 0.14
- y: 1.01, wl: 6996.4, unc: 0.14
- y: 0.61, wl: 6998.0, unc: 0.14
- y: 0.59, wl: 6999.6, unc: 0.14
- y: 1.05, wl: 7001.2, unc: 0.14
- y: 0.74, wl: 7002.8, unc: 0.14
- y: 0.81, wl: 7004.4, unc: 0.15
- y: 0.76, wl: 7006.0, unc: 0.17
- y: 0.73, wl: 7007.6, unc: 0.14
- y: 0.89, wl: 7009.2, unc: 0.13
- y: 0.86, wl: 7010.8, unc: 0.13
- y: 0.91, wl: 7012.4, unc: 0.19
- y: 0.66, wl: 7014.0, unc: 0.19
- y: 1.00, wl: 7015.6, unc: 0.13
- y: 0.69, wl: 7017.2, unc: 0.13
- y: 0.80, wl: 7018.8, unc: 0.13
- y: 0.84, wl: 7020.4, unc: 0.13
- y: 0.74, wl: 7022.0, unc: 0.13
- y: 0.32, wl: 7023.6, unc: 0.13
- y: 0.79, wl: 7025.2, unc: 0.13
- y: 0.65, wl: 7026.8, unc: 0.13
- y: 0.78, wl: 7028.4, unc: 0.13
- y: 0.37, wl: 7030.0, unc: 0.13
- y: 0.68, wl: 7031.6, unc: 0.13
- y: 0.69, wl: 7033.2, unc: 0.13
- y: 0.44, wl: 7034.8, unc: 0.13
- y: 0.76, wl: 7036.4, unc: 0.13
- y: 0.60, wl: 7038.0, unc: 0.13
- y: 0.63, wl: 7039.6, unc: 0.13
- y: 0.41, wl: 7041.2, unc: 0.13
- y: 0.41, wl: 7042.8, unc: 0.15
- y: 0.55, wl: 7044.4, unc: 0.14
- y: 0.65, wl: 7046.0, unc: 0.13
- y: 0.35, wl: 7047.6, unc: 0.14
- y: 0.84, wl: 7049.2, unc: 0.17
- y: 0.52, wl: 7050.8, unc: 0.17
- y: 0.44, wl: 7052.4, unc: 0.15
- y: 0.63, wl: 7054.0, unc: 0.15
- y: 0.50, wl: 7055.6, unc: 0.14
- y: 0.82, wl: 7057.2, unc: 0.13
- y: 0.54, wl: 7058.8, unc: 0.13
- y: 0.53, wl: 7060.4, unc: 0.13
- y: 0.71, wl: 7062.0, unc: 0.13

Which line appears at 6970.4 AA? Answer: Mg II 2798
